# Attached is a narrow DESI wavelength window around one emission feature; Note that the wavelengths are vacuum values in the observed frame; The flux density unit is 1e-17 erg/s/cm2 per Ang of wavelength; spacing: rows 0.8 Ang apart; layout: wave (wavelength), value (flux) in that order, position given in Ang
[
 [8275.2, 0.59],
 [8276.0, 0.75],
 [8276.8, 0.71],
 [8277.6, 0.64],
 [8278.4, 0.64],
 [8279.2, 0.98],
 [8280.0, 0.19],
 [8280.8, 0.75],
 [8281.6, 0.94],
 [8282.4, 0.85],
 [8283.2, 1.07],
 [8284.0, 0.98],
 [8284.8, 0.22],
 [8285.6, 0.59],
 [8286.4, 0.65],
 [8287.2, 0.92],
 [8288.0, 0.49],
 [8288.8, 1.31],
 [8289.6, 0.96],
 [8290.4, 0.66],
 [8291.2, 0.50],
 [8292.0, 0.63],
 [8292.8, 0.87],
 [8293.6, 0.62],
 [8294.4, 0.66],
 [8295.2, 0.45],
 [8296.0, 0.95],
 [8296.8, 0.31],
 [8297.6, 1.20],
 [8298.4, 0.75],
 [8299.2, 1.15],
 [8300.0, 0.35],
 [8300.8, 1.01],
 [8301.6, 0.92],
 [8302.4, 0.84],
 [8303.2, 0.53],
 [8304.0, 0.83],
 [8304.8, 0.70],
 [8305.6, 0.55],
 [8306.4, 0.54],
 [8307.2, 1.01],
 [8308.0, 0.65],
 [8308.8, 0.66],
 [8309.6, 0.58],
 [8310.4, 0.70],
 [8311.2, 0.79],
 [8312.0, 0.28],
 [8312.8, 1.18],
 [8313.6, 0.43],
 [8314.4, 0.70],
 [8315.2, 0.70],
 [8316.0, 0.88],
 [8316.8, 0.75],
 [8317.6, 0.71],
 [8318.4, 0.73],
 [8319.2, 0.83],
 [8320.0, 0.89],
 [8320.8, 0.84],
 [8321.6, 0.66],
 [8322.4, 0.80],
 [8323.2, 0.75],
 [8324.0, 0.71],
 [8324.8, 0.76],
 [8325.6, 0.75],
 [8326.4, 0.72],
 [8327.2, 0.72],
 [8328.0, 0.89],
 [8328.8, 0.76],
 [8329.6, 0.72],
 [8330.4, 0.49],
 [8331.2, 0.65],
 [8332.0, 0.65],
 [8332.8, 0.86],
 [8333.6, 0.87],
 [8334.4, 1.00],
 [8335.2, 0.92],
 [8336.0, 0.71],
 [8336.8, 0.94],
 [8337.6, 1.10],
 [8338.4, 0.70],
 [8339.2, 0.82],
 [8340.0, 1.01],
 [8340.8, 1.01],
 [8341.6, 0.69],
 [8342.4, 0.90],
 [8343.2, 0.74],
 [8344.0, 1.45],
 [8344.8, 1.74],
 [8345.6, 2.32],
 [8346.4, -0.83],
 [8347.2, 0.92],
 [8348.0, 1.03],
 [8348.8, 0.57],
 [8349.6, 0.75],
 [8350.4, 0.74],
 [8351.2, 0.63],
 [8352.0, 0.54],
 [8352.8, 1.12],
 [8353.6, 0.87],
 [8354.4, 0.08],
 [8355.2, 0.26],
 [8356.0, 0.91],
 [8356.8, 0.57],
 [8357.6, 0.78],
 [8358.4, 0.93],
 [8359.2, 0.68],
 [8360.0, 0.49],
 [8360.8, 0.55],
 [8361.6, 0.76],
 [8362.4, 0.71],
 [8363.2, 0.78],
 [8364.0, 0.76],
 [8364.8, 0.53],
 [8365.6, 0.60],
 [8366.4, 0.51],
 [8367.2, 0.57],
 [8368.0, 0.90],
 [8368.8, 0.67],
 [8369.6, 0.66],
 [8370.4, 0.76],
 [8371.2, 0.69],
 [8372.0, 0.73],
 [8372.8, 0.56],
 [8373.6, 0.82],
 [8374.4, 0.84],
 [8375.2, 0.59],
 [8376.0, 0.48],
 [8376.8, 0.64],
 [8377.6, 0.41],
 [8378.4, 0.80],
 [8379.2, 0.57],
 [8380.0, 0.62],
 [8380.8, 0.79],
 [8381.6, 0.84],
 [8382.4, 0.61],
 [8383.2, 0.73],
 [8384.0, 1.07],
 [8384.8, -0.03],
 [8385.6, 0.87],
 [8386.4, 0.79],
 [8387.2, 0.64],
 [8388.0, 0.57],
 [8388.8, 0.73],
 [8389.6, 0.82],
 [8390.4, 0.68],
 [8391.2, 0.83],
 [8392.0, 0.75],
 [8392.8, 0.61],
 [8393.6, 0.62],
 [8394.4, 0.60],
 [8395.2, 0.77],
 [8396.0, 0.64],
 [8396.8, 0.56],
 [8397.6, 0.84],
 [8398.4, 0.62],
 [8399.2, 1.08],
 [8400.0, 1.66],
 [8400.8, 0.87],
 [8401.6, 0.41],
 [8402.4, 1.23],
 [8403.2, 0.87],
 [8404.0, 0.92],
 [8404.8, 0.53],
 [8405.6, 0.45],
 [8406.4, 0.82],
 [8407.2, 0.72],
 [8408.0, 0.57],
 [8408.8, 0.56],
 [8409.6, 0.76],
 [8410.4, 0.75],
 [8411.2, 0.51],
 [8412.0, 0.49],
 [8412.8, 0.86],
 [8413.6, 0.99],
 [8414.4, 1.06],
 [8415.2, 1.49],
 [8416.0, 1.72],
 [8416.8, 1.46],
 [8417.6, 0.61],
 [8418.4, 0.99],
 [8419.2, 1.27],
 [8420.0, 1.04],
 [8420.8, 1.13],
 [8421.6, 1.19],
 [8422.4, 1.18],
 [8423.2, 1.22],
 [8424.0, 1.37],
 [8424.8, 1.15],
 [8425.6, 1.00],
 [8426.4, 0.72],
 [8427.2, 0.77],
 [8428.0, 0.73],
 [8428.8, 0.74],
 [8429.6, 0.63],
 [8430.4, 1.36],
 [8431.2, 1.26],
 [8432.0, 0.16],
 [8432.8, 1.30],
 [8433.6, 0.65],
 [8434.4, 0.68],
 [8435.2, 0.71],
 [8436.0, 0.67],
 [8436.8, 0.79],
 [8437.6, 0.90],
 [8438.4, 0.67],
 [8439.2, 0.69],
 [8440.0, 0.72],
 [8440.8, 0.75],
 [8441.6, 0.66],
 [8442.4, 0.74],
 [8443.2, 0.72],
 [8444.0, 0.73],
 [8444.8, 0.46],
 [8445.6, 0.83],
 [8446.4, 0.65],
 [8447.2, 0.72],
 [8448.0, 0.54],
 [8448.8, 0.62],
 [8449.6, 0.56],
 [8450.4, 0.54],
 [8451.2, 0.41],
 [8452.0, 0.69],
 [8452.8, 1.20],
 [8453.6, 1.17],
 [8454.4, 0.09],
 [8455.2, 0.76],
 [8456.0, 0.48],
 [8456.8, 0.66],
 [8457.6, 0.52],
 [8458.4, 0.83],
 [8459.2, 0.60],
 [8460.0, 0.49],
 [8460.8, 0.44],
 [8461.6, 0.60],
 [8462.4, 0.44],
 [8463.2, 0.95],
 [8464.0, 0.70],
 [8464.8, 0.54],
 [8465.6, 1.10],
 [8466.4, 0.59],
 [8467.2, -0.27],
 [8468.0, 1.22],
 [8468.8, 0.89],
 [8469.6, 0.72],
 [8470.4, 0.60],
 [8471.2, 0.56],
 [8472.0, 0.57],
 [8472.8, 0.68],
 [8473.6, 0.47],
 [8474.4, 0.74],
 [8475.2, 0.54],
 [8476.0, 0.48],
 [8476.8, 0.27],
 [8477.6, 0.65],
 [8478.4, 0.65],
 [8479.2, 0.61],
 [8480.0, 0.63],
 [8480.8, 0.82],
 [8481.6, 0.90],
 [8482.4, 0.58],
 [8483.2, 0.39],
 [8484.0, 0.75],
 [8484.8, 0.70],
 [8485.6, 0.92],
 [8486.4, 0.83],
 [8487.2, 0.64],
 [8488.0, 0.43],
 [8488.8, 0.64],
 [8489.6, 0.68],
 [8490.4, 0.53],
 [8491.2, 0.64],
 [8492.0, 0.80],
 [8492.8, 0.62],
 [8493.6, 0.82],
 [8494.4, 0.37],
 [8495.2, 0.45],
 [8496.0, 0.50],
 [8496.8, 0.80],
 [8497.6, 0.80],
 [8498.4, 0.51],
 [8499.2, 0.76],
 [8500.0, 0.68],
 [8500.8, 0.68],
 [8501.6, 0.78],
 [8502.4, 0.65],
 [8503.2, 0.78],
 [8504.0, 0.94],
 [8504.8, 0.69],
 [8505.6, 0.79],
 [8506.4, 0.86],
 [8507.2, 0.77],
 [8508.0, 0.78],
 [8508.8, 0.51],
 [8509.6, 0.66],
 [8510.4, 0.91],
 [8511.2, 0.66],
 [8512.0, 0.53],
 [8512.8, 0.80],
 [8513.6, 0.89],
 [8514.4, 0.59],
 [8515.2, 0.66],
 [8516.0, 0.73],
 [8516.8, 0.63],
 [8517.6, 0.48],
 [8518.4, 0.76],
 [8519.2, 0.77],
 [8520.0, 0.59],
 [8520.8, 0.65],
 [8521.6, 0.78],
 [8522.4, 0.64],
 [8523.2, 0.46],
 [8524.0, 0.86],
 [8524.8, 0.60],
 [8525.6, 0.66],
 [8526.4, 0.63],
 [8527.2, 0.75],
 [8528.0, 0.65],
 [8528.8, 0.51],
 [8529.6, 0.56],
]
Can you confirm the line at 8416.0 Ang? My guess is [O III]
